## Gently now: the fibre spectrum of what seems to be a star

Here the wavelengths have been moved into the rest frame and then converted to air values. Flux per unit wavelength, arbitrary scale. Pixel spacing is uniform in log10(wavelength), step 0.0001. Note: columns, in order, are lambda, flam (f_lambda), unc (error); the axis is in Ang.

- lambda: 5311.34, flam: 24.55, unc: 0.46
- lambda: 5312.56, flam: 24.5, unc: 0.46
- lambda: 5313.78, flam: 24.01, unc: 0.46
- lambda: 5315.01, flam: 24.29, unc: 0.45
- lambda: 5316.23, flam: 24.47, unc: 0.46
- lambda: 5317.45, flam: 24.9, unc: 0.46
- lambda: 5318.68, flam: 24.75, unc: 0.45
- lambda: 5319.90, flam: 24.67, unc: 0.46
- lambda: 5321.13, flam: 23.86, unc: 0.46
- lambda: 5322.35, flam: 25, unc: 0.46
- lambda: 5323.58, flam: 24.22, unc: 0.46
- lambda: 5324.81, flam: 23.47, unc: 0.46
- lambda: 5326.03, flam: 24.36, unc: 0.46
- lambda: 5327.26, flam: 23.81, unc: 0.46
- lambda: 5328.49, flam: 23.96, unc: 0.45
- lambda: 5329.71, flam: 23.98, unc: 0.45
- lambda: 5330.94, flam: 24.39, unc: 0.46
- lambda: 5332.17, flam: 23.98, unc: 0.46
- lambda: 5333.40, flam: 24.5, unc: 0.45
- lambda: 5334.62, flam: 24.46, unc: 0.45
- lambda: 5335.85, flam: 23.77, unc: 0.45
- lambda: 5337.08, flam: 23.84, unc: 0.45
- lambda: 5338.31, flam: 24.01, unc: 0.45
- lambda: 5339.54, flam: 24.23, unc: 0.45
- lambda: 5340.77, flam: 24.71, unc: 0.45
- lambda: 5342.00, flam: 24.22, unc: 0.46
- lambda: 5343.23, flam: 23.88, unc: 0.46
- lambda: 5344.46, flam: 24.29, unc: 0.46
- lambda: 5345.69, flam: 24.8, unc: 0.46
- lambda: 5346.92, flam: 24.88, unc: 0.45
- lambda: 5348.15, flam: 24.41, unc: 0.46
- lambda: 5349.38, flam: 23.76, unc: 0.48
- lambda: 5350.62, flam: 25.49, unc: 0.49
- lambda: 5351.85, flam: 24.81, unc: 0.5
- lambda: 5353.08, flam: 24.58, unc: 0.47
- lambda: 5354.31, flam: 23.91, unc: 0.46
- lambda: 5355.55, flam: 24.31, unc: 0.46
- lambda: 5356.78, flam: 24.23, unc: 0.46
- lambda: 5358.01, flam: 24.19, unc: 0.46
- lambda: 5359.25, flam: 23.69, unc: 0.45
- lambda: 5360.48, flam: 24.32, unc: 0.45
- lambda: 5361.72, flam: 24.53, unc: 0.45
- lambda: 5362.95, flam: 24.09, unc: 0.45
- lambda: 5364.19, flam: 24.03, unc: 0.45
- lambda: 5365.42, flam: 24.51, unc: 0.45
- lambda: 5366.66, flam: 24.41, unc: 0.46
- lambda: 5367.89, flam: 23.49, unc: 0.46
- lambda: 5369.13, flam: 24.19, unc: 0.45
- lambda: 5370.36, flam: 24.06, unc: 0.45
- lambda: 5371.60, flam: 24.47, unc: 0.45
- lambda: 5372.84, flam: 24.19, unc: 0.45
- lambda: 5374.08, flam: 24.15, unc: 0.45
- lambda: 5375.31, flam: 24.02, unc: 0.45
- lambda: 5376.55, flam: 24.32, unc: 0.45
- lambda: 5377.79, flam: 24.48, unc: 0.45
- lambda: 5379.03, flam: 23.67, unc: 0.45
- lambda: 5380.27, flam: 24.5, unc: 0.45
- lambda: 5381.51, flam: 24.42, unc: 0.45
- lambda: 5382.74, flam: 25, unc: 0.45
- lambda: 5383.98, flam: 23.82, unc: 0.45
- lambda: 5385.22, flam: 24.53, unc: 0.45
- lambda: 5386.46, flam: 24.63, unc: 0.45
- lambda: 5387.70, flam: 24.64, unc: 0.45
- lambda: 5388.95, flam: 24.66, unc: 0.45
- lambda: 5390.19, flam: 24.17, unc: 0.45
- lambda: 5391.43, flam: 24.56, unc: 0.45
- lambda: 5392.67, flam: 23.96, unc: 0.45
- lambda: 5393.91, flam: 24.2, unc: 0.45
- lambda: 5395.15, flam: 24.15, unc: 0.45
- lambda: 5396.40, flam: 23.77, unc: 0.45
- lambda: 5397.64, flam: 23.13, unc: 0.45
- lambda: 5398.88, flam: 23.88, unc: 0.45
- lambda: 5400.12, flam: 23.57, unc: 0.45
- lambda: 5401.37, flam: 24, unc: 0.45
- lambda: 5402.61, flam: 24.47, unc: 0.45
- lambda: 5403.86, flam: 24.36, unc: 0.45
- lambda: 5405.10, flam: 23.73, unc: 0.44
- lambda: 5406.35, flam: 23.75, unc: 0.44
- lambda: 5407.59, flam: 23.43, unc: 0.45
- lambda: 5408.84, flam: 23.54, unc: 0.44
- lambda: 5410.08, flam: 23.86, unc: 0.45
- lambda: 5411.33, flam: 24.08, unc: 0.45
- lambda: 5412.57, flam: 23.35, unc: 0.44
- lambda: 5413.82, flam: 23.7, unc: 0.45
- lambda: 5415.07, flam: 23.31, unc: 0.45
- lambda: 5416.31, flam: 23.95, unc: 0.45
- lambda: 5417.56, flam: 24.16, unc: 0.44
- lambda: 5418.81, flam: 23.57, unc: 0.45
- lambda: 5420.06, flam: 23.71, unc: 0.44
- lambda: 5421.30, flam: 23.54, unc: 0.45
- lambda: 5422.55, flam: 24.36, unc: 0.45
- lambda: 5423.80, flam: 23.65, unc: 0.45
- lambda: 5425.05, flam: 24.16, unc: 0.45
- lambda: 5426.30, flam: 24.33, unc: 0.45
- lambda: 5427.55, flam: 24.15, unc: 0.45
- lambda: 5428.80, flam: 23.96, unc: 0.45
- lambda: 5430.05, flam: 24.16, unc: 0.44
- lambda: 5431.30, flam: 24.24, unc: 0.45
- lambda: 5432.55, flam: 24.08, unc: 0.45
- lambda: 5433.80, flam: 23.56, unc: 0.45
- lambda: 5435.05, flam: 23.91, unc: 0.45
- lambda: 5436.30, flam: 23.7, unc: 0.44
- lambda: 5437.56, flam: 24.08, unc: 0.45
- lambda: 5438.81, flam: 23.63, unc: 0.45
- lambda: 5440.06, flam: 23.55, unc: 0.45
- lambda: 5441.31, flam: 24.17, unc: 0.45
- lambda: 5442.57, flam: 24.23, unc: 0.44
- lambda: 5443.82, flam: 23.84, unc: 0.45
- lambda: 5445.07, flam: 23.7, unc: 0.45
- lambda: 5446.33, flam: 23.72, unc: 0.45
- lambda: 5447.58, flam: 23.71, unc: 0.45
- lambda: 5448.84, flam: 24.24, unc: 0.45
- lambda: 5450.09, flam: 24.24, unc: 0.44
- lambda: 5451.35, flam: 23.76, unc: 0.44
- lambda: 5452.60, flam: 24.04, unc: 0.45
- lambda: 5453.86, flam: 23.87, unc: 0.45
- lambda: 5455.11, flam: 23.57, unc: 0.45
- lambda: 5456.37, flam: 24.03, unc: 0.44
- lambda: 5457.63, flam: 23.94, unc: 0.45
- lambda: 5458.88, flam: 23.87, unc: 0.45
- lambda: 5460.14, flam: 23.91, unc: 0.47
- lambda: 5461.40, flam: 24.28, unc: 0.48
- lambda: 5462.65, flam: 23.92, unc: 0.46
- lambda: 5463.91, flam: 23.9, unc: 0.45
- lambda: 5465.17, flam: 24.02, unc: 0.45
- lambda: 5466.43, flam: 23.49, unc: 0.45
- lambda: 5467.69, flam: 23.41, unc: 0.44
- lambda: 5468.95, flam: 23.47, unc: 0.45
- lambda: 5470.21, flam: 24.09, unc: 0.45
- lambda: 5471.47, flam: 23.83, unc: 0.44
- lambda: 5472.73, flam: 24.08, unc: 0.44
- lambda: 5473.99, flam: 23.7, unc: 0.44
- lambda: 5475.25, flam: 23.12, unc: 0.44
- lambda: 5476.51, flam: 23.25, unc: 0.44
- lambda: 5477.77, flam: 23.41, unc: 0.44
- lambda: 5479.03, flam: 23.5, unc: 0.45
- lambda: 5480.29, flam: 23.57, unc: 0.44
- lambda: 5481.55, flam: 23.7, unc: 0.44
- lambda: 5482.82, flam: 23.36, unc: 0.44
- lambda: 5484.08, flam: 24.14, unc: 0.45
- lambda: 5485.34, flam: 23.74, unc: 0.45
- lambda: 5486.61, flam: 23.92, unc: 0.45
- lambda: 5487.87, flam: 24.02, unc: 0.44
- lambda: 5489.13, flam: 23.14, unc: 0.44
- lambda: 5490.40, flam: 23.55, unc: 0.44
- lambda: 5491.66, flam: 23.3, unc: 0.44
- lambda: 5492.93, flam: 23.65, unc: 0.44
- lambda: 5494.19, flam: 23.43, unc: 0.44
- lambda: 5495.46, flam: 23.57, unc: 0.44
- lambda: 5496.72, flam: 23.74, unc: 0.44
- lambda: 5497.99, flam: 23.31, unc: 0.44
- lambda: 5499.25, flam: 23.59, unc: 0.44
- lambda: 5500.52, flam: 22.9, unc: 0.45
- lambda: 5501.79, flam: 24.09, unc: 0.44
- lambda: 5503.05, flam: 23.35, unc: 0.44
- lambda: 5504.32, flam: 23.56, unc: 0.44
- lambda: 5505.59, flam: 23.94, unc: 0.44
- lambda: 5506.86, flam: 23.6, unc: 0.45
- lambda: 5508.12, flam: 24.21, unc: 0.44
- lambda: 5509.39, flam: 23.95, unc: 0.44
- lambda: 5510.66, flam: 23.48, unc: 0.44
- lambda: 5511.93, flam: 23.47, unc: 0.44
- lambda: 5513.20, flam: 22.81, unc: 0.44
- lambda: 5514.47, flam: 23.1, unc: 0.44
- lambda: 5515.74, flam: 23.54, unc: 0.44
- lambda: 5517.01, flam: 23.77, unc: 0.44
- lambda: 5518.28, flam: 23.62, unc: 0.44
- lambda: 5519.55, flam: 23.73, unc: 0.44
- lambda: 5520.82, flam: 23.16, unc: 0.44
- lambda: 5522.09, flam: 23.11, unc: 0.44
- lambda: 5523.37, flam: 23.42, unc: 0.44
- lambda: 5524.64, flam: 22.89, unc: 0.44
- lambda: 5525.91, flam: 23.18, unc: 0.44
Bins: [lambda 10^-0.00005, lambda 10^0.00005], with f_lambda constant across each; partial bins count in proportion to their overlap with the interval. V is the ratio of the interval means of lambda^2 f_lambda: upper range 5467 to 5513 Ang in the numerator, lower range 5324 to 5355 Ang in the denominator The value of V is 1.03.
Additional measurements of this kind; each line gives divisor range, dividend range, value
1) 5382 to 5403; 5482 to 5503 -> 1.01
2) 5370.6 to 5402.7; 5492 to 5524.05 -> 1.02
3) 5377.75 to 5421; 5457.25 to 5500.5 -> 1.01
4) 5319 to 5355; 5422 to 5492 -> 1.03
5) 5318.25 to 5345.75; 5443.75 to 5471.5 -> 1.03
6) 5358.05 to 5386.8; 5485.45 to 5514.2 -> 1.02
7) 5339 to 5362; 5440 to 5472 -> 1.02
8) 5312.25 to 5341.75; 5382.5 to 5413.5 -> 1.02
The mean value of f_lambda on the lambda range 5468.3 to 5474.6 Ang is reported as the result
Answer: 23.8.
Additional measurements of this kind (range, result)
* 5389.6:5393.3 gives 24.3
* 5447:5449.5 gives 24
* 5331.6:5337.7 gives 24.1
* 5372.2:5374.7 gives 24.2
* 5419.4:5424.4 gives 23.8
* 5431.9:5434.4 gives 23.8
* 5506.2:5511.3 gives 23.8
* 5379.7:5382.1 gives 24.4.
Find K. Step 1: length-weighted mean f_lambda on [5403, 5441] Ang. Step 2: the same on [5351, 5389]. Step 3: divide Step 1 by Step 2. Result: 1.0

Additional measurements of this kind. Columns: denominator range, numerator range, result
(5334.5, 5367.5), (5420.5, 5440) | 0.99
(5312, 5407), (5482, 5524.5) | 0.97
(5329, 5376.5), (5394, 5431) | 0.98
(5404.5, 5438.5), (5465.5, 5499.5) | 0.99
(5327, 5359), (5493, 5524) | 0.97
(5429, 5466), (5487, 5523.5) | 0.98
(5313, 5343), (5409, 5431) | 0.99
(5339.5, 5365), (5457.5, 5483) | 0.97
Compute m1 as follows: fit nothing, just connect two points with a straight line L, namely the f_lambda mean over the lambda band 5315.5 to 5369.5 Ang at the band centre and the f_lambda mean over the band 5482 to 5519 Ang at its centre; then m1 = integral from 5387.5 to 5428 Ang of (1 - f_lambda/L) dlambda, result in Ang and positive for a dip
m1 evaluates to 0.1 Ang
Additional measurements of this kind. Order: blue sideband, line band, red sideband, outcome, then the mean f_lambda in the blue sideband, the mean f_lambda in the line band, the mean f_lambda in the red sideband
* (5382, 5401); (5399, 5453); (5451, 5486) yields 0.22 Ang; 24.2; 23.9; 23.7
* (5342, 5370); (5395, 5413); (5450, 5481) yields 0.20 Ang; 24.3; 23.8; 23.8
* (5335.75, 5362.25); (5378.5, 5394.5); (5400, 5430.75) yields -0.20 Ang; 24.3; 24.4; 23.9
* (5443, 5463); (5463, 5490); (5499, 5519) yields 0.13 Ang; 23.9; 23.7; 23.6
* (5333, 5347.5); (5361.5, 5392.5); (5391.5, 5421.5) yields -0.33 Ang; 24.3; 24.3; 23.8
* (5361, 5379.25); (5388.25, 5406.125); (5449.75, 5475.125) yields 0.03 Ang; 24.2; 24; 23.8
